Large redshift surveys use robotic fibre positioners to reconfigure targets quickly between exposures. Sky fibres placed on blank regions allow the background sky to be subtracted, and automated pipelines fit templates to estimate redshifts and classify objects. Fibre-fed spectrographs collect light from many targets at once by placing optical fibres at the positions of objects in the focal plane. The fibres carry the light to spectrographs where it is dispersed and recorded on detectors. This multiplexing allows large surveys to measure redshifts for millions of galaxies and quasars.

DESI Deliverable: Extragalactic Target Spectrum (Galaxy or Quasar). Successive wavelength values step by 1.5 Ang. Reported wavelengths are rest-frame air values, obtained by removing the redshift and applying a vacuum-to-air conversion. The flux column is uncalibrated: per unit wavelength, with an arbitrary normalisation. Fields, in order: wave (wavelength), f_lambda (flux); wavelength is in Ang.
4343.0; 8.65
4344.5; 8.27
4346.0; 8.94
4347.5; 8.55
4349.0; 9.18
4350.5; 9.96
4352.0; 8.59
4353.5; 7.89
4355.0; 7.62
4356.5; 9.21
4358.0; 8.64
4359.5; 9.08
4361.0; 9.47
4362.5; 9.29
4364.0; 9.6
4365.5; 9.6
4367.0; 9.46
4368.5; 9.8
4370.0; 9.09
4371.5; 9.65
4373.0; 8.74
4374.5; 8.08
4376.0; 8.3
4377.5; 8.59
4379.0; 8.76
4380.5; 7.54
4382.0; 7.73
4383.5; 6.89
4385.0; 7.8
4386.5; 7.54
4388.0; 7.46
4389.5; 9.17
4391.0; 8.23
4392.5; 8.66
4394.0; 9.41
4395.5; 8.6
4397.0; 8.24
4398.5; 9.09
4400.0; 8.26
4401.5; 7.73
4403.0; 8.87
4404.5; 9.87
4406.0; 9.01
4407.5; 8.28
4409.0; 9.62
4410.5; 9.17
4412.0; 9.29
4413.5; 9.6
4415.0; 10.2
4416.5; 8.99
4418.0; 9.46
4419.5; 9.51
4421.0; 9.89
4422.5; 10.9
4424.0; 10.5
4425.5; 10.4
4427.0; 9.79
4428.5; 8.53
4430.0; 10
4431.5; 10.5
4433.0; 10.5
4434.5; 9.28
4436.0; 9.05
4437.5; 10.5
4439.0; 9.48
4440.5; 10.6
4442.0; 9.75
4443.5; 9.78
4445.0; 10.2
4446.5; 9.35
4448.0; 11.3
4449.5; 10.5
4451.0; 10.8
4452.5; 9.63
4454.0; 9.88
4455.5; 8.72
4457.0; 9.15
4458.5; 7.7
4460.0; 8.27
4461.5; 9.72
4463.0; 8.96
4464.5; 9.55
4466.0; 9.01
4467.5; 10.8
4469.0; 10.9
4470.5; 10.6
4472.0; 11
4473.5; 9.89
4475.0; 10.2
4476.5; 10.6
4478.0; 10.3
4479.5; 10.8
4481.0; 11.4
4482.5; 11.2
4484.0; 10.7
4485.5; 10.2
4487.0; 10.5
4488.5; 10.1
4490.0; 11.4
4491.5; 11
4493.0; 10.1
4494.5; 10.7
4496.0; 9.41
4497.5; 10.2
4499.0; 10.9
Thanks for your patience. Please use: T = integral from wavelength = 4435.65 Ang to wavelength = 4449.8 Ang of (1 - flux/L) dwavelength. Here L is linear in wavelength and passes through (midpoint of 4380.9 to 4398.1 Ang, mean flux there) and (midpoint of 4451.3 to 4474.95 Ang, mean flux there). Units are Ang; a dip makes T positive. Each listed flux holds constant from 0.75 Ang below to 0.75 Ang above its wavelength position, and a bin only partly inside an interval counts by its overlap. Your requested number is -1.3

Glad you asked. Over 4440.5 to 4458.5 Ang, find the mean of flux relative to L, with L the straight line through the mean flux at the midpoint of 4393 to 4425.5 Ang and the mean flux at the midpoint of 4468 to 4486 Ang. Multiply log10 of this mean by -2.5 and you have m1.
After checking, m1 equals 0.03 mag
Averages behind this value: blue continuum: 9.28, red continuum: 10.7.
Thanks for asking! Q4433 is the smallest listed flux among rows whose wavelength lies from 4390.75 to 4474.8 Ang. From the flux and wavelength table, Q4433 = 7.7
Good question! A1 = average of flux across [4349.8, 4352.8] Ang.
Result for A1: 9.24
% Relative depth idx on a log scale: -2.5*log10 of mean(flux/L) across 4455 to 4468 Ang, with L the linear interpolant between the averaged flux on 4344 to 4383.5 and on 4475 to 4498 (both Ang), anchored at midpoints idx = 0.13 mag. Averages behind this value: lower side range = 8.8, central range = 9.07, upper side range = 10.6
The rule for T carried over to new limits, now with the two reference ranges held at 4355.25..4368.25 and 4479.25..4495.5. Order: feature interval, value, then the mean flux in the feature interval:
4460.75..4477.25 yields 0.6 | 10.1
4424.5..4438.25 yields 0.3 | 9.85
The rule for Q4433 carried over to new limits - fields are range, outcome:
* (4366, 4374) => 8.74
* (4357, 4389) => 6.89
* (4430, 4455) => 9.05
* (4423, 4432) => 8.53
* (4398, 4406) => 7.73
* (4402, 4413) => 8.28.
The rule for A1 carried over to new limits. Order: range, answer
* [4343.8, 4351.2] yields 8.98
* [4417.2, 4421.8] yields 9.63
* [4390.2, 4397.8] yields 8.63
